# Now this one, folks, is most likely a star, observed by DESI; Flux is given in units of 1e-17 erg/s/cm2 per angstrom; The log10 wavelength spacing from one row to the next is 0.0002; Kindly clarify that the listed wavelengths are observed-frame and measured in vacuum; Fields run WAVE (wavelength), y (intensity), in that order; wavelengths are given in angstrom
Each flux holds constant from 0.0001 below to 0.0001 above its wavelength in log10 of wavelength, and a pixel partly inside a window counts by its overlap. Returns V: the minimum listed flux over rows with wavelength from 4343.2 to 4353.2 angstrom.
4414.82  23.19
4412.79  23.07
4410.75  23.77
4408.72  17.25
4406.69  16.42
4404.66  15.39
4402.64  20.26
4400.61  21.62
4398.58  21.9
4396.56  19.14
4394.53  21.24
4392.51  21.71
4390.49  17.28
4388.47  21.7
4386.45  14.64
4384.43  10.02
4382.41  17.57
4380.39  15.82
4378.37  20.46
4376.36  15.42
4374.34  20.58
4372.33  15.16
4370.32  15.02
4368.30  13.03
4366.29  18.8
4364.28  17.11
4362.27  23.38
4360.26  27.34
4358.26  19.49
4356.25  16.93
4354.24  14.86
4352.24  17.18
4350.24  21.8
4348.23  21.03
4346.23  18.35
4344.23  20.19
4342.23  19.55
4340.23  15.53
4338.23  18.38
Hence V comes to 17.18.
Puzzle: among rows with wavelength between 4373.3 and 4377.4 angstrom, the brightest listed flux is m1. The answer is 20.58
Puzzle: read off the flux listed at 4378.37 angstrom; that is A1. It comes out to 20.46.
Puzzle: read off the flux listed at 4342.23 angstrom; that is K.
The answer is 19.55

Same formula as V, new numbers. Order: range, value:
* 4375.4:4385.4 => 10.02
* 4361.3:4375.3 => 13.03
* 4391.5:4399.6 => 19.14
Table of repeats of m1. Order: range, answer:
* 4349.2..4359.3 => 21.8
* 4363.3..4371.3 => 18.8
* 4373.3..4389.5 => 21.7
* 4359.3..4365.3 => 27.34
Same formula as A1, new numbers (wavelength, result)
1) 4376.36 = 15.42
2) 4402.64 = 20.26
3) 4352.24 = 17.18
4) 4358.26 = 19.49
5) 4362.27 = 23.38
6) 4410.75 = 23.77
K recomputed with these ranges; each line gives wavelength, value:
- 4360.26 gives 27.34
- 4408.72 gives 17.25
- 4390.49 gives 17.28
